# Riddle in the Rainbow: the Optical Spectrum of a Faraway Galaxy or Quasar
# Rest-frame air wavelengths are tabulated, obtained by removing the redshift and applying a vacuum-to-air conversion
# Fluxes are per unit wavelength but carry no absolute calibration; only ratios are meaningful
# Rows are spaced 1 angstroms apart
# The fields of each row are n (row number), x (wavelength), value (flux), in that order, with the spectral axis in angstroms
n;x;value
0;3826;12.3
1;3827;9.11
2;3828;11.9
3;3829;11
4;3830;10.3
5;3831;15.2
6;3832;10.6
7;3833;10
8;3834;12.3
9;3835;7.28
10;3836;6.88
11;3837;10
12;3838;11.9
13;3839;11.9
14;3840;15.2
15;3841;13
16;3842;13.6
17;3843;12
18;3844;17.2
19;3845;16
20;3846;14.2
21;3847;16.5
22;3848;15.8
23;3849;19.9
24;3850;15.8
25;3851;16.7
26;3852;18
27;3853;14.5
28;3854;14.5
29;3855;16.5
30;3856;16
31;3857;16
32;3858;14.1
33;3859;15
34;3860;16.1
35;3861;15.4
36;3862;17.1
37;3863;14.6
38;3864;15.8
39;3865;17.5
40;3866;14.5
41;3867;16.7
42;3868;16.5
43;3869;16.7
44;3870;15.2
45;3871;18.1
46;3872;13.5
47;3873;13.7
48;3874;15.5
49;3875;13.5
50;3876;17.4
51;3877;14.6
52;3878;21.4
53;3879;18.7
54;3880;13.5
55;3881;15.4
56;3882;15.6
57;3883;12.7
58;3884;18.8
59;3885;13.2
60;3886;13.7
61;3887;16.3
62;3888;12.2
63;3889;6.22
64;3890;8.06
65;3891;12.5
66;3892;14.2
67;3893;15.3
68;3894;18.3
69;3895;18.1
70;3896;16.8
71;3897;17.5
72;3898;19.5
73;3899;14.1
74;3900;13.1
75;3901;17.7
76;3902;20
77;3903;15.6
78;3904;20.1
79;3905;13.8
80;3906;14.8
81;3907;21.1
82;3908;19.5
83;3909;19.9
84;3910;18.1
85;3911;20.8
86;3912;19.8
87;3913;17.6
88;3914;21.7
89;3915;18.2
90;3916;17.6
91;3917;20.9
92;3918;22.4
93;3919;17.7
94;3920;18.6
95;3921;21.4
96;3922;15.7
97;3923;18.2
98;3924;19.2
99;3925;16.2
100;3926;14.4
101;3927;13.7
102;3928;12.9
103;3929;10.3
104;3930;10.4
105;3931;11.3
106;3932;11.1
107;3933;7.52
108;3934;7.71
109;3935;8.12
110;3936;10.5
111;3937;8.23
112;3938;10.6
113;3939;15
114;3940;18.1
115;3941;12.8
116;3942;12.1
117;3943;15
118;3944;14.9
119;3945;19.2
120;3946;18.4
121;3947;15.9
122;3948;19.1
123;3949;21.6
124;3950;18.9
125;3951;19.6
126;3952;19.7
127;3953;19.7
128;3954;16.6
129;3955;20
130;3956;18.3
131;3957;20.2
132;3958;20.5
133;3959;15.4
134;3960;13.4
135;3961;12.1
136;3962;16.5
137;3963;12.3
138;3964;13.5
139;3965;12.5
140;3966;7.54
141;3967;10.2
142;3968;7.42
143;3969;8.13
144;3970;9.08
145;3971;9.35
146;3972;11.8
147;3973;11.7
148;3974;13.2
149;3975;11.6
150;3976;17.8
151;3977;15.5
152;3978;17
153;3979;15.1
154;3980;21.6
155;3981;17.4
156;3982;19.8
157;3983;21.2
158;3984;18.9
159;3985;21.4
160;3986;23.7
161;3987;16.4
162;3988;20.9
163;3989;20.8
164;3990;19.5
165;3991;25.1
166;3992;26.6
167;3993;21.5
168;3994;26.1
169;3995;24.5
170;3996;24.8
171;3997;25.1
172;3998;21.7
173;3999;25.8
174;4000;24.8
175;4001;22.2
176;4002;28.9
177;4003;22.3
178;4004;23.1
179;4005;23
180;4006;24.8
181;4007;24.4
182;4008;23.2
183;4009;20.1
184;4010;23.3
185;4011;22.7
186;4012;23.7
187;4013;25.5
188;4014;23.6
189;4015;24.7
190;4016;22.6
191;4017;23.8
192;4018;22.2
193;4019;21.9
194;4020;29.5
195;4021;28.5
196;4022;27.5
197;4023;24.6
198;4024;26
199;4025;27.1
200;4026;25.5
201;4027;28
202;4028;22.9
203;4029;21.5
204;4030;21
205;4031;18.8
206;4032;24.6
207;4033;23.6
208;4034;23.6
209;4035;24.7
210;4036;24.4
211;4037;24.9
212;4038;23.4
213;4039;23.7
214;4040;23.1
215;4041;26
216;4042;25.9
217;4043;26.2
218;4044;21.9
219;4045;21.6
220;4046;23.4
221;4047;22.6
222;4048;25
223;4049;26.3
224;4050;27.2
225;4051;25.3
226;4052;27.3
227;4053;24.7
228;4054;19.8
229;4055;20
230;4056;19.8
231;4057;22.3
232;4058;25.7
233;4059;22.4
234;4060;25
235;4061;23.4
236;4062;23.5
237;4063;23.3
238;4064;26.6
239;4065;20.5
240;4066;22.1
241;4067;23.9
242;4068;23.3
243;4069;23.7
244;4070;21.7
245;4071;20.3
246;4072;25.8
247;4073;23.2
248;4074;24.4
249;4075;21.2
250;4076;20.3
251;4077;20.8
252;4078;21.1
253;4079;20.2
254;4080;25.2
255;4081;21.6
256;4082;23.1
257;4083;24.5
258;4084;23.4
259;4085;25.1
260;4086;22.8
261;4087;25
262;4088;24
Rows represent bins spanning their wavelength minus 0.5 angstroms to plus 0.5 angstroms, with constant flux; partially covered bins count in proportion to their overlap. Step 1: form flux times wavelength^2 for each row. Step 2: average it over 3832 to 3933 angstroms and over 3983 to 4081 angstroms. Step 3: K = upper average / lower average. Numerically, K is 1.63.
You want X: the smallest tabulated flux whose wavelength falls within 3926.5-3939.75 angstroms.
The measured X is 7.52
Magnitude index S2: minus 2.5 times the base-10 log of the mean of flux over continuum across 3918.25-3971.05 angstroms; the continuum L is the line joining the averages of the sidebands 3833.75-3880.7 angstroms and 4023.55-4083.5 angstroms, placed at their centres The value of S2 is 0.28 mag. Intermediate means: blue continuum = 15.1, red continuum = 23.5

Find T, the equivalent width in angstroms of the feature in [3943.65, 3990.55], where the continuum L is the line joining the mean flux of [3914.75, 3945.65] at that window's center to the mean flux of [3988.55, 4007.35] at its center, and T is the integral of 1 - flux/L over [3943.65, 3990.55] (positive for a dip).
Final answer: 7.6 angstroms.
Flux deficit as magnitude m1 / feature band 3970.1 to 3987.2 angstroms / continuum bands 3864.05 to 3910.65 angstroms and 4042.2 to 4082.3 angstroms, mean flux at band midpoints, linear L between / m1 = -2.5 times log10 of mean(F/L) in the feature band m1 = 0.19 mag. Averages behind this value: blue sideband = 15.9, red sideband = 23.2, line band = 16.5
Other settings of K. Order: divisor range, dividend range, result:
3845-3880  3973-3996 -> 1.31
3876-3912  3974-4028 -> 1.49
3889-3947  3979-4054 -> 1.59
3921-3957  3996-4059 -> 1.67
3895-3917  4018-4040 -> 1.44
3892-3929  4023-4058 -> 1.45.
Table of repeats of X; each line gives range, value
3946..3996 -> 7.42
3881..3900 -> 6.22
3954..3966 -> 7.54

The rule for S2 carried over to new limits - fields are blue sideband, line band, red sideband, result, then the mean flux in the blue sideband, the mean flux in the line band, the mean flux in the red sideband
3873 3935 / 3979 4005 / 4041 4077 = -0.12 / 15.9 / 22.4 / 23.4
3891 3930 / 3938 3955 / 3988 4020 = 0.16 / 17.3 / 17.2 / 23.7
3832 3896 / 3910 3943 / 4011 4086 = 0.17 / 14.7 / 15.1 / 23.7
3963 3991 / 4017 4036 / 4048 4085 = -0.24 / 15.4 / 24.5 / 23.2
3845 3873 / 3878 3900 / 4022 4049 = 0.16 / 15.9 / 14.9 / 24.1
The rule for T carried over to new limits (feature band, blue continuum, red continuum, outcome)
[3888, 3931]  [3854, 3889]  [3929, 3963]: -3.86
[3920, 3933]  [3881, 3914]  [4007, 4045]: 2.51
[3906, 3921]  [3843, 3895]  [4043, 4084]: -2.01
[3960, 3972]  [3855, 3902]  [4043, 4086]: 5.11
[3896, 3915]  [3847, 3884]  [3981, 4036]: 0.07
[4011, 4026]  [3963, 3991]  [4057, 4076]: -4.70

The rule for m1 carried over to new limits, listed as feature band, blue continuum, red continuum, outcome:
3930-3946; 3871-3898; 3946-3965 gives 0.34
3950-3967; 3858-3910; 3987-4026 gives 0.28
